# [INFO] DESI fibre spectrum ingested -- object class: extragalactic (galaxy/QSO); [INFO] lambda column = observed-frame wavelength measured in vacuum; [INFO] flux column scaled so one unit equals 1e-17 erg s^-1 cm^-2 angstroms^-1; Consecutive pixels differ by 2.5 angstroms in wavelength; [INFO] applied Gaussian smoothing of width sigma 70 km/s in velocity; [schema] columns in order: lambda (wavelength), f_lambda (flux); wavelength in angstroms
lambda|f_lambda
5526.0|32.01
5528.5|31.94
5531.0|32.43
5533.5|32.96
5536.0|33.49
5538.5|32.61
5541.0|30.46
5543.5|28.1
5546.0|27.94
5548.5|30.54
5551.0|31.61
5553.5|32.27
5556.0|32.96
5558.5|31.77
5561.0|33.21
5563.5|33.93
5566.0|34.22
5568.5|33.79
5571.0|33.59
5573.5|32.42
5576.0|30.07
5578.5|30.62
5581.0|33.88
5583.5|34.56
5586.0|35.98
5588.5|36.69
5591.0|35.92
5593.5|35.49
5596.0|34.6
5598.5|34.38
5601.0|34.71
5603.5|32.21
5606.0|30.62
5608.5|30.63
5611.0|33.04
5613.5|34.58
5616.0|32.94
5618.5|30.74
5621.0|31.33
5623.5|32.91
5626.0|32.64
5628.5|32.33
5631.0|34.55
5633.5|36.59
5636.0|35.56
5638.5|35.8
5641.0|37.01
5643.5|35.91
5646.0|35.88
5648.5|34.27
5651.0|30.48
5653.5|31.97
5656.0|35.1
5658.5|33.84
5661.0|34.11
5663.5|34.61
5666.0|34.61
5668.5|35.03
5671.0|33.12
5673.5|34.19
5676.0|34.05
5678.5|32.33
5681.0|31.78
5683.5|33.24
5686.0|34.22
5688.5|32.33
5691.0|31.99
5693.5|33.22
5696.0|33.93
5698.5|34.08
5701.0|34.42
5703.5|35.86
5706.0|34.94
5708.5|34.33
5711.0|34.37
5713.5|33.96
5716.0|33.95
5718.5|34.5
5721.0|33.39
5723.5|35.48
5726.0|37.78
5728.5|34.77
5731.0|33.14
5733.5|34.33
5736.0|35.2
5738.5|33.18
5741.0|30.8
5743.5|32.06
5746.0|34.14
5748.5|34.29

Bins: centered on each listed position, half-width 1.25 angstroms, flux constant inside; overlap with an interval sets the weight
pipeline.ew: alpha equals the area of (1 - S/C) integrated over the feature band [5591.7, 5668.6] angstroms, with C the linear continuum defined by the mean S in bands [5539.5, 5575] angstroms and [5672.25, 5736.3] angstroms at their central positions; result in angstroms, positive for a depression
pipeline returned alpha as -2.0 angstroms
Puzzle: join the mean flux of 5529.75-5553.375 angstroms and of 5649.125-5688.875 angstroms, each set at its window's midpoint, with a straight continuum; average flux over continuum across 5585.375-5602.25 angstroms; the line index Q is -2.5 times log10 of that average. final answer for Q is -0.105 mag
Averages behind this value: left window 31.2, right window 33.5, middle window 35.4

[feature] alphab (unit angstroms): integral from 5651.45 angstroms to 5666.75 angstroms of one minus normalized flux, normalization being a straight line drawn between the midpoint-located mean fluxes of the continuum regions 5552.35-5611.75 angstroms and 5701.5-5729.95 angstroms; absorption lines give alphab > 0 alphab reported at 0.2 angstroms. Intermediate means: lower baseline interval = 33.4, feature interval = 33.8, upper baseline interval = 34.8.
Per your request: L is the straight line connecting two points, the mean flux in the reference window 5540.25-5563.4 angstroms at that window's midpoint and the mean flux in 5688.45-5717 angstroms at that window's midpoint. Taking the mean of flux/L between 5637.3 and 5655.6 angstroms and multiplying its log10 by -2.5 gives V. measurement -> -0.050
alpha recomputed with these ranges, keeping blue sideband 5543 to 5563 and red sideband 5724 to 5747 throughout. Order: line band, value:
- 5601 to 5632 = -0.2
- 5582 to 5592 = -1.2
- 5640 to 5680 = -1.5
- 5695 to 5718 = -0.6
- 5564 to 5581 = -0.6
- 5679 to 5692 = 0.2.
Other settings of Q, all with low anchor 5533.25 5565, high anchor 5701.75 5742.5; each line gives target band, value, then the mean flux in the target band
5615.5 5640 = -0.02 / 33.6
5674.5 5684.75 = 0.03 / 32.9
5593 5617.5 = -0.02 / 33.2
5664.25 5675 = -0.02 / 34.3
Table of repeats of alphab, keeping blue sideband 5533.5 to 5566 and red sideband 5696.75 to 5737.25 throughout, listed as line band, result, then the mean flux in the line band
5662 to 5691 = 0.4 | 33.5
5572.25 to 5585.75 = -0.1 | 32.6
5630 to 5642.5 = -1.0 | 35.9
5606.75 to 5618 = 0.1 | 32.6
